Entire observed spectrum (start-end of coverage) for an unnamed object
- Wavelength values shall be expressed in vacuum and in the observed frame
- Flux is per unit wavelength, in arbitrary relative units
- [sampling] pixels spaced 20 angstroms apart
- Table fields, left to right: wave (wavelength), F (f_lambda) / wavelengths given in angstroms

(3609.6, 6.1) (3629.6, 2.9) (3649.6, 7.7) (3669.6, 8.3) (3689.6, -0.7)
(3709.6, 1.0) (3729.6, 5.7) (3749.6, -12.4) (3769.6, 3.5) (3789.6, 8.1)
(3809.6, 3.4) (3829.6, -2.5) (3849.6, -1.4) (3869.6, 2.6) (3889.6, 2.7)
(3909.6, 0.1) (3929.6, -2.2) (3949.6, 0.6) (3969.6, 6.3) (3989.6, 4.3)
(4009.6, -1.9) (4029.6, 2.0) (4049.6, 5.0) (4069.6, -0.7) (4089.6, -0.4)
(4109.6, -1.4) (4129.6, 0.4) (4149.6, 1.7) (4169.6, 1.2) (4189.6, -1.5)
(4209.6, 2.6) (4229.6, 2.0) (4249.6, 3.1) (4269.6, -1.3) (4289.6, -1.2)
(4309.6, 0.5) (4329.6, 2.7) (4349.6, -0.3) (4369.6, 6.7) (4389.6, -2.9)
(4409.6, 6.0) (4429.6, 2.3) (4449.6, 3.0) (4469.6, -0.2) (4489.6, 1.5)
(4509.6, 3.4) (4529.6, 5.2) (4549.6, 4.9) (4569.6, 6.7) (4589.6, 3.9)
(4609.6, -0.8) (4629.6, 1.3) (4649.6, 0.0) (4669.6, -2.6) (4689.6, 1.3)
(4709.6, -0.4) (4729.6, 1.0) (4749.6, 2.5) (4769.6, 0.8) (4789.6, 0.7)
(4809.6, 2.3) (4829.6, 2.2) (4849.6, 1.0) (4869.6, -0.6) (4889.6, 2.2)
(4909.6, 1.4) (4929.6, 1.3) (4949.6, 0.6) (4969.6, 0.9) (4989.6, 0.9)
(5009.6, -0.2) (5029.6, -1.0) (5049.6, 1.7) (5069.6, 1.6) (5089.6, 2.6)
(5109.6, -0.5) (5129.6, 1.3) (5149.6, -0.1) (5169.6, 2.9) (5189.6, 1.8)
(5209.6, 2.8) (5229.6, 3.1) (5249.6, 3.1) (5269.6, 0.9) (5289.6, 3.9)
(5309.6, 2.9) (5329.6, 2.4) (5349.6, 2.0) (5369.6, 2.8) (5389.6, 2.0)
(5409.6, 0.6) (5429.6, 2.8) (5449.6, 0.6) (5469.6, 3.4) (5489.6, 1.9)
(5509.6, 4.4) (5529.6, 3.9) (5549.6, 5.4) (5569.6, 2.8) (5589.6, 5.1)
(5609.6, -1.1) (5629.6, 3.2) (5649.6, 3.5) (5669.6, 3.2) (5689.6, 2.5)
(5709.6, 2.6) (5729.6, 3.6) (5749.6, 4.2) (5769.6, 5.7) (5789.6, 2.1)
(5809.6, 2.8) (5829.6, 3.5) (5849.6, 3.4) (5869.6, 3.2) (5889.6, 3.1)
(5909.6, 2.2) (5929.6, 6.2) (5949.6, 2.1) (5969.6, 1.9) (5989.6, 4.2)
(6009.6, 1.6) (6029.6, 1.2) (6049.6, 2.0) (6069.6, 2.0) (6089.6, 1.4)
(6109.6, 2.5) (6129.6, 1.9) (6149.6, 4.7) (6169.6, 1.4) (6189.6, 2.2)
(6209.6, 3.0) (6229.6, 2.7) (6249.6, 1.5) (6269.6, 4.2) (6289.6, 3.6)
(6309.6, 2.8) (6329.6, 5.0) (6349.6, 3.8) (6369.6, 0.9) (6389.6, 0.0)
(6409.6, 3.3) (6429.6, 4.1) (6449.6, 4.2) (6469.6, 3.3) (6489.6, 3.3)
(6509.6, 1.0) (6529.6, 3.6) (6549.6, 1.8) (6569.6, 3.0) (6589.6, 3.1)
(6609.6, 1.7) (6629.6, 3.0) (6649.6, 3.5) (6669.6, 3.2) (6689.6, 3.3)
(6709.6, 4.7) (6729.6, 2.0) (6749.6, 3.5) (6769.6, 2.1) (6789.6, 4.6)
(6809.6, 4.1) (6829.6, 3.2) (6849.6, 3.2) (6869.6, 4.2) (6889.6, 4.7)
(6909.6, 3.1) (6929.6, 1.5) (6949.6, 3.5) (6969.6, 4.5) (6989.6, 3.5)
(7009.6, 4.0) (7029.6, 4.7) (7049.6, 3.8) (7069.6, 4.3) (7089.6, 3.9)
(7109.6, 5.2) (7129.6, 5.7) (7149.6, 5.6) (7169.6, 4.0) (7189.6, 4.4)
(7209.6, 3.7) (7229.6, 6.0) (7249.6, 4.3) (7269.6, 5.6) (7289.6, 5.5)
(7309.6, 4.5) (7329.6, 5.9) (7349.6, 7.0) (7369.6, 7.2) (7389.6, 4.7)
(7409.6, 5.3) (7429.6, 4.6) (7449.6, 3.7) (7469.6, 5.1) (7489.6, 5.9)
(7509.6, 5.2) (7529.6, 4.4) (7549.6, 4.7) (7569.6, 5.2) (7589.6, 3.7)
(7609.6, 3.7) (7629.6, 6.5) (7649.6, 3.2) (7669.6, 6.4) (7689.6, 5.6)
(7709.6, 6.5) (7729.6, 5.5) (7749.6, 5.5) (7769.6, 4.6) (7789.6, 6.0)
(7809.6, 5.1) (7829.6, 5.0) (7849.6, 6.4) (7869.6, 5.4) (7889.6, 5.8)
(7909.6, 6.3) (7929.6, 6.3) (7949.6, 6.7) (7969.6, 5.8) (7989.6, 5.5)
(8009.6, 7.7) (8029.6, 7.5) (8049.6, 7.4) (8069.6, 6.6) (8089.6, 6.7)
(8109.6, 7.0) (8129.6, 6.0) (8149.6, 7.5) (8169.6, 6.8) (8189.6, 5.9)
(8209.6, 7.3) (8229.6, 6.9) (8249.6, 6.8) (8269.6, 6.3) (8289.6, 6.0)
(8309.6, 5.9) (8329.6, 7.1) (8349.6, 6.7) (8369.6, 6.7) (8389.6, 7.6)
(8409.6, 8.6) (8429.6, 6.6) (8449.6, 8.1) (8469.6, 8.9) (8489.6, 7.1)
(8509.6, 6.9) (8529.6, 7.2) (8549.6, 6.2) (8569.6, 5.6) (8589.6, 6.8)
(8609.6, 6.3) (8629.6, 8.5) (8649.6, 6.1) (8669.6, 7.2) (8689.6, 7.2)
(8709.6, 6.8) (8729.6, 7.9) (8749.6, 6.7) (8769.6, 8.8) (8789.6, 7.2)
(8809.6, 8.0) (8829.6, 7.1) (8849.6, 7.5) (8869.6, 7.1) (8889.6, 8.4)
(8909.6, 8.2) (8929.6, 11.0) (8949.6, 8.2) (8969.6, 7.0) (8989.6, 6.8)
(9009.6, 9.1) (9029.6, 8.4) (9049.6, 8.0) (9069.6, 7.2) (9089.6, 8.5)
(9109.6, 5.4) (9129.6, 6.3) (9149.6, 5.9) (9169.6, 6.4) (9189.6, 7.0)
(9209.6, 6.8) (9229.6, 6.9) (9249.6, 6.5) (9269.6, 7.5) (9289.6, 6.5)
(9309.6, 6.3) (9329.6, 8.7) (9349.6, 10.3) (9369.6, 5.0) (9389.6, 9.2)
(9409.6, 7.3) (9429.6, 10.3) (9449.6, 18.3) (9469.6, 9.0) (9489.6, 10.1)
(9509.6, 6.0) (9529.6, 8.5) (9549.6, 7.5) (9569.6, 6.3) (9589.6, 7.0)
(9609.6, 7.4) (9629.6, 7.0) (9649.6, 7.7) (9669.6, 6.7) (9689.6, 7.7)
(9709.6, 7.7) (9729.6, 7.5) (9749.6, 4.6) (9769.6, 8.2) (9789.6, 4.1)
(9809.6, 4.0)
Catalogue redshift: 0.762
